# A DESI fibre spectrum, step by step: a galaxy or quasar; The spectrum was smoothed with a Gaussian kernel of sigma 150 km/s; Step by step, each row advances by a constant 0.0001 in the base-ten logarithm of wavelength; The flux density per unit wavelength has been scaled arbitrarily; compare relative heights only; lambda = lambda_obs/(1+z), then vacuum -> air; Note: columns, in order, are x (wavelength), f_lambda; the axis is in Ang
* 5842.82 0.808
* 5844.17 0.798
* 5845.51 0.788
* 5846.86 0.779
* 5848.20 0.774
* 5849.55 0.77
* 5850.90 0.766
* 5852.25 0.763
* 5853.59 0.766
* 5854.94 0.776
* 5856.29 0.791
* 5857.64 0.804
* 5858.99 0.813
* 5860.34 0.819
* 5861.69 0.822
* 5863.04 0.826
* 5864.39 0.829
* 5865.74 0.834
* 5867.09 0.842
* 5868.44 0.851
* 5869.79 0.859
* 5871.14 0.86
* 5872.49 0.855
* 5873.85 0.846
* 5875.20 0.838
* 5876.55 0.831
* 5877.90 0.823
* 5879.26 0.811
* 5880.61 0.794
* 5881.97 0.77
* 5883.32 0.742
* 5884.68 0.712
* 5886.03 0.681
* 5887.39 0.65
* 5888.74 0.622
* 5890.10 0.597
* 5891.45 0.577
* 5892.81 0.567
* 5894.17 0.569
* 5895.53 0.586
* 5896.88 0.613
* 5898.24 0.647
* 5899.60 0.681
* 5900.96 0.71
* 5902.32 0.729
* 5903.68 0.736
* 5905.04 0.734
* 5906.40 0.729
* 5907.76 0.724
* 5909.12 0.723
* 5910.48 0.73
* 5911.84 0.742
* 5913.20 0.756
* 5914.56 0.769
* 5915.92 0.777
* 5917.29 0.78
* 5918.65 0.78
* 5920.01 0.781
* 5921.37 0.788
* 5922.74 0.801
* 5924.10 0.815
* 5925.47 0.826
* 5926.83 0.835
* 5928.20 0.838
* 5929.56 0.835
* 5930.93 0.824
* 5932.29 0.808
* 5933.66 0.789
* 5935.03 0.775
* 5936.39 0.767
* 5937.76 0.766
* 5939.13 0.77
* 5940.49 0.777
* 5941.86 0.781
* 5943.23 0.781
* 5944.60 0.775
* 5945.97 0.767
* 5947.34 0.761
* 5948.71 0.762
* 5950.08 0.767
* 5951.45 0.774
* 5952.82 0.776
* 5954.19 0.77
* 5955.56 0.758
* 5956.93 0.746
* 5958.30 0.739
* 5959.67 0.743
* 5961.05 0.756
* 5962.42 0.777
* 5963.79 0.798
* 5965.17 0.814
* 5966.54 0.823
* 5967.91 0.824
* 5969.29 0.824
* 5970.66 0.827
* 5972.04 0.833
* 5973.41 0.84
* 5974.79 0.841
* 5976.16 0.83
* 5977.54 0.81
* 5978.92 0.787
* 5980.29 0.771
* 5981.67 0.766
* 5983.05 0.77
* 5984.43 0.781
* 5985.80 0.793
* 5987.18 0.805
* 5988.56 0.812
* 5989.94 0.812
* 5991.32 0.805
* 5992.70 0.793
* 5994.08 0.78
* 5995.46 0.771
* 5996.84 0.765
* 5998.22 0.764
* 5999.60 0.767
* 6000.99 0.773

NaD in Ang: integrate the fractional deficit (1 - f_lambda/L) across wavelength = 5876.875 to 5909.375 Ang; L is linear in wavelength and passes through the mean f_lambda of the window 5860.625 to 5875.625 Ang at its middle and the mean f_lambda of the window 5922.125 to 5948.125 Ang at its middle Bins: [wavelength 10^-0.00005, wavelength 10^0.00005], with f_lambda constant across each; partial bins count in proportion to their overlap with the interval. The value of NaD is 5.3 Ang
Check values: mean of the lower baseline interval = 0.842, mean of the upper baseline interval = 0.794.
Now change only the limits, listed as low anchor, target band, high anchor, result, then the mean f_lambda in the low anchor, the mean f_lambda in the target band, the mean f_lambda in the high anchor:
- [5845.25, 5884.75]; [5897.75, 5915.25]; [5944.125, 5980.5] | 1.63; 0.807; 0.725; 0.789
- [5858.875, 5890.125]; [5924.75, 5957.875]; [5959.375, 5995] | 0.57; 0.792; 0.784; 0.801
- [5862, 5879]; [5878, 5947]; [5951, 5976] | 6.64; 0.84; 0.74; 0.794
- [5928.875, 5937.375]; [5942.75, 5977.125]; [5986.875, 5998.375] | 0.28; 0.799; 0.789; 0.79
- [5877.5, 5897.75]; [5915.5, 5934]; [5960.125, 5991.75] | -2.01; 0.672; 0.806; 0.804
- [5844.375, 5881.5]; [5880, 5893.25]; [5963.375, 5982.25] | 2.28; 0.812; 0.672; 0.814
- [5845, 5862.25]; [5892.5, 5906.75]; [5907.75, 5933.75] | 2.22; 0.787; 0.665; 0.788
